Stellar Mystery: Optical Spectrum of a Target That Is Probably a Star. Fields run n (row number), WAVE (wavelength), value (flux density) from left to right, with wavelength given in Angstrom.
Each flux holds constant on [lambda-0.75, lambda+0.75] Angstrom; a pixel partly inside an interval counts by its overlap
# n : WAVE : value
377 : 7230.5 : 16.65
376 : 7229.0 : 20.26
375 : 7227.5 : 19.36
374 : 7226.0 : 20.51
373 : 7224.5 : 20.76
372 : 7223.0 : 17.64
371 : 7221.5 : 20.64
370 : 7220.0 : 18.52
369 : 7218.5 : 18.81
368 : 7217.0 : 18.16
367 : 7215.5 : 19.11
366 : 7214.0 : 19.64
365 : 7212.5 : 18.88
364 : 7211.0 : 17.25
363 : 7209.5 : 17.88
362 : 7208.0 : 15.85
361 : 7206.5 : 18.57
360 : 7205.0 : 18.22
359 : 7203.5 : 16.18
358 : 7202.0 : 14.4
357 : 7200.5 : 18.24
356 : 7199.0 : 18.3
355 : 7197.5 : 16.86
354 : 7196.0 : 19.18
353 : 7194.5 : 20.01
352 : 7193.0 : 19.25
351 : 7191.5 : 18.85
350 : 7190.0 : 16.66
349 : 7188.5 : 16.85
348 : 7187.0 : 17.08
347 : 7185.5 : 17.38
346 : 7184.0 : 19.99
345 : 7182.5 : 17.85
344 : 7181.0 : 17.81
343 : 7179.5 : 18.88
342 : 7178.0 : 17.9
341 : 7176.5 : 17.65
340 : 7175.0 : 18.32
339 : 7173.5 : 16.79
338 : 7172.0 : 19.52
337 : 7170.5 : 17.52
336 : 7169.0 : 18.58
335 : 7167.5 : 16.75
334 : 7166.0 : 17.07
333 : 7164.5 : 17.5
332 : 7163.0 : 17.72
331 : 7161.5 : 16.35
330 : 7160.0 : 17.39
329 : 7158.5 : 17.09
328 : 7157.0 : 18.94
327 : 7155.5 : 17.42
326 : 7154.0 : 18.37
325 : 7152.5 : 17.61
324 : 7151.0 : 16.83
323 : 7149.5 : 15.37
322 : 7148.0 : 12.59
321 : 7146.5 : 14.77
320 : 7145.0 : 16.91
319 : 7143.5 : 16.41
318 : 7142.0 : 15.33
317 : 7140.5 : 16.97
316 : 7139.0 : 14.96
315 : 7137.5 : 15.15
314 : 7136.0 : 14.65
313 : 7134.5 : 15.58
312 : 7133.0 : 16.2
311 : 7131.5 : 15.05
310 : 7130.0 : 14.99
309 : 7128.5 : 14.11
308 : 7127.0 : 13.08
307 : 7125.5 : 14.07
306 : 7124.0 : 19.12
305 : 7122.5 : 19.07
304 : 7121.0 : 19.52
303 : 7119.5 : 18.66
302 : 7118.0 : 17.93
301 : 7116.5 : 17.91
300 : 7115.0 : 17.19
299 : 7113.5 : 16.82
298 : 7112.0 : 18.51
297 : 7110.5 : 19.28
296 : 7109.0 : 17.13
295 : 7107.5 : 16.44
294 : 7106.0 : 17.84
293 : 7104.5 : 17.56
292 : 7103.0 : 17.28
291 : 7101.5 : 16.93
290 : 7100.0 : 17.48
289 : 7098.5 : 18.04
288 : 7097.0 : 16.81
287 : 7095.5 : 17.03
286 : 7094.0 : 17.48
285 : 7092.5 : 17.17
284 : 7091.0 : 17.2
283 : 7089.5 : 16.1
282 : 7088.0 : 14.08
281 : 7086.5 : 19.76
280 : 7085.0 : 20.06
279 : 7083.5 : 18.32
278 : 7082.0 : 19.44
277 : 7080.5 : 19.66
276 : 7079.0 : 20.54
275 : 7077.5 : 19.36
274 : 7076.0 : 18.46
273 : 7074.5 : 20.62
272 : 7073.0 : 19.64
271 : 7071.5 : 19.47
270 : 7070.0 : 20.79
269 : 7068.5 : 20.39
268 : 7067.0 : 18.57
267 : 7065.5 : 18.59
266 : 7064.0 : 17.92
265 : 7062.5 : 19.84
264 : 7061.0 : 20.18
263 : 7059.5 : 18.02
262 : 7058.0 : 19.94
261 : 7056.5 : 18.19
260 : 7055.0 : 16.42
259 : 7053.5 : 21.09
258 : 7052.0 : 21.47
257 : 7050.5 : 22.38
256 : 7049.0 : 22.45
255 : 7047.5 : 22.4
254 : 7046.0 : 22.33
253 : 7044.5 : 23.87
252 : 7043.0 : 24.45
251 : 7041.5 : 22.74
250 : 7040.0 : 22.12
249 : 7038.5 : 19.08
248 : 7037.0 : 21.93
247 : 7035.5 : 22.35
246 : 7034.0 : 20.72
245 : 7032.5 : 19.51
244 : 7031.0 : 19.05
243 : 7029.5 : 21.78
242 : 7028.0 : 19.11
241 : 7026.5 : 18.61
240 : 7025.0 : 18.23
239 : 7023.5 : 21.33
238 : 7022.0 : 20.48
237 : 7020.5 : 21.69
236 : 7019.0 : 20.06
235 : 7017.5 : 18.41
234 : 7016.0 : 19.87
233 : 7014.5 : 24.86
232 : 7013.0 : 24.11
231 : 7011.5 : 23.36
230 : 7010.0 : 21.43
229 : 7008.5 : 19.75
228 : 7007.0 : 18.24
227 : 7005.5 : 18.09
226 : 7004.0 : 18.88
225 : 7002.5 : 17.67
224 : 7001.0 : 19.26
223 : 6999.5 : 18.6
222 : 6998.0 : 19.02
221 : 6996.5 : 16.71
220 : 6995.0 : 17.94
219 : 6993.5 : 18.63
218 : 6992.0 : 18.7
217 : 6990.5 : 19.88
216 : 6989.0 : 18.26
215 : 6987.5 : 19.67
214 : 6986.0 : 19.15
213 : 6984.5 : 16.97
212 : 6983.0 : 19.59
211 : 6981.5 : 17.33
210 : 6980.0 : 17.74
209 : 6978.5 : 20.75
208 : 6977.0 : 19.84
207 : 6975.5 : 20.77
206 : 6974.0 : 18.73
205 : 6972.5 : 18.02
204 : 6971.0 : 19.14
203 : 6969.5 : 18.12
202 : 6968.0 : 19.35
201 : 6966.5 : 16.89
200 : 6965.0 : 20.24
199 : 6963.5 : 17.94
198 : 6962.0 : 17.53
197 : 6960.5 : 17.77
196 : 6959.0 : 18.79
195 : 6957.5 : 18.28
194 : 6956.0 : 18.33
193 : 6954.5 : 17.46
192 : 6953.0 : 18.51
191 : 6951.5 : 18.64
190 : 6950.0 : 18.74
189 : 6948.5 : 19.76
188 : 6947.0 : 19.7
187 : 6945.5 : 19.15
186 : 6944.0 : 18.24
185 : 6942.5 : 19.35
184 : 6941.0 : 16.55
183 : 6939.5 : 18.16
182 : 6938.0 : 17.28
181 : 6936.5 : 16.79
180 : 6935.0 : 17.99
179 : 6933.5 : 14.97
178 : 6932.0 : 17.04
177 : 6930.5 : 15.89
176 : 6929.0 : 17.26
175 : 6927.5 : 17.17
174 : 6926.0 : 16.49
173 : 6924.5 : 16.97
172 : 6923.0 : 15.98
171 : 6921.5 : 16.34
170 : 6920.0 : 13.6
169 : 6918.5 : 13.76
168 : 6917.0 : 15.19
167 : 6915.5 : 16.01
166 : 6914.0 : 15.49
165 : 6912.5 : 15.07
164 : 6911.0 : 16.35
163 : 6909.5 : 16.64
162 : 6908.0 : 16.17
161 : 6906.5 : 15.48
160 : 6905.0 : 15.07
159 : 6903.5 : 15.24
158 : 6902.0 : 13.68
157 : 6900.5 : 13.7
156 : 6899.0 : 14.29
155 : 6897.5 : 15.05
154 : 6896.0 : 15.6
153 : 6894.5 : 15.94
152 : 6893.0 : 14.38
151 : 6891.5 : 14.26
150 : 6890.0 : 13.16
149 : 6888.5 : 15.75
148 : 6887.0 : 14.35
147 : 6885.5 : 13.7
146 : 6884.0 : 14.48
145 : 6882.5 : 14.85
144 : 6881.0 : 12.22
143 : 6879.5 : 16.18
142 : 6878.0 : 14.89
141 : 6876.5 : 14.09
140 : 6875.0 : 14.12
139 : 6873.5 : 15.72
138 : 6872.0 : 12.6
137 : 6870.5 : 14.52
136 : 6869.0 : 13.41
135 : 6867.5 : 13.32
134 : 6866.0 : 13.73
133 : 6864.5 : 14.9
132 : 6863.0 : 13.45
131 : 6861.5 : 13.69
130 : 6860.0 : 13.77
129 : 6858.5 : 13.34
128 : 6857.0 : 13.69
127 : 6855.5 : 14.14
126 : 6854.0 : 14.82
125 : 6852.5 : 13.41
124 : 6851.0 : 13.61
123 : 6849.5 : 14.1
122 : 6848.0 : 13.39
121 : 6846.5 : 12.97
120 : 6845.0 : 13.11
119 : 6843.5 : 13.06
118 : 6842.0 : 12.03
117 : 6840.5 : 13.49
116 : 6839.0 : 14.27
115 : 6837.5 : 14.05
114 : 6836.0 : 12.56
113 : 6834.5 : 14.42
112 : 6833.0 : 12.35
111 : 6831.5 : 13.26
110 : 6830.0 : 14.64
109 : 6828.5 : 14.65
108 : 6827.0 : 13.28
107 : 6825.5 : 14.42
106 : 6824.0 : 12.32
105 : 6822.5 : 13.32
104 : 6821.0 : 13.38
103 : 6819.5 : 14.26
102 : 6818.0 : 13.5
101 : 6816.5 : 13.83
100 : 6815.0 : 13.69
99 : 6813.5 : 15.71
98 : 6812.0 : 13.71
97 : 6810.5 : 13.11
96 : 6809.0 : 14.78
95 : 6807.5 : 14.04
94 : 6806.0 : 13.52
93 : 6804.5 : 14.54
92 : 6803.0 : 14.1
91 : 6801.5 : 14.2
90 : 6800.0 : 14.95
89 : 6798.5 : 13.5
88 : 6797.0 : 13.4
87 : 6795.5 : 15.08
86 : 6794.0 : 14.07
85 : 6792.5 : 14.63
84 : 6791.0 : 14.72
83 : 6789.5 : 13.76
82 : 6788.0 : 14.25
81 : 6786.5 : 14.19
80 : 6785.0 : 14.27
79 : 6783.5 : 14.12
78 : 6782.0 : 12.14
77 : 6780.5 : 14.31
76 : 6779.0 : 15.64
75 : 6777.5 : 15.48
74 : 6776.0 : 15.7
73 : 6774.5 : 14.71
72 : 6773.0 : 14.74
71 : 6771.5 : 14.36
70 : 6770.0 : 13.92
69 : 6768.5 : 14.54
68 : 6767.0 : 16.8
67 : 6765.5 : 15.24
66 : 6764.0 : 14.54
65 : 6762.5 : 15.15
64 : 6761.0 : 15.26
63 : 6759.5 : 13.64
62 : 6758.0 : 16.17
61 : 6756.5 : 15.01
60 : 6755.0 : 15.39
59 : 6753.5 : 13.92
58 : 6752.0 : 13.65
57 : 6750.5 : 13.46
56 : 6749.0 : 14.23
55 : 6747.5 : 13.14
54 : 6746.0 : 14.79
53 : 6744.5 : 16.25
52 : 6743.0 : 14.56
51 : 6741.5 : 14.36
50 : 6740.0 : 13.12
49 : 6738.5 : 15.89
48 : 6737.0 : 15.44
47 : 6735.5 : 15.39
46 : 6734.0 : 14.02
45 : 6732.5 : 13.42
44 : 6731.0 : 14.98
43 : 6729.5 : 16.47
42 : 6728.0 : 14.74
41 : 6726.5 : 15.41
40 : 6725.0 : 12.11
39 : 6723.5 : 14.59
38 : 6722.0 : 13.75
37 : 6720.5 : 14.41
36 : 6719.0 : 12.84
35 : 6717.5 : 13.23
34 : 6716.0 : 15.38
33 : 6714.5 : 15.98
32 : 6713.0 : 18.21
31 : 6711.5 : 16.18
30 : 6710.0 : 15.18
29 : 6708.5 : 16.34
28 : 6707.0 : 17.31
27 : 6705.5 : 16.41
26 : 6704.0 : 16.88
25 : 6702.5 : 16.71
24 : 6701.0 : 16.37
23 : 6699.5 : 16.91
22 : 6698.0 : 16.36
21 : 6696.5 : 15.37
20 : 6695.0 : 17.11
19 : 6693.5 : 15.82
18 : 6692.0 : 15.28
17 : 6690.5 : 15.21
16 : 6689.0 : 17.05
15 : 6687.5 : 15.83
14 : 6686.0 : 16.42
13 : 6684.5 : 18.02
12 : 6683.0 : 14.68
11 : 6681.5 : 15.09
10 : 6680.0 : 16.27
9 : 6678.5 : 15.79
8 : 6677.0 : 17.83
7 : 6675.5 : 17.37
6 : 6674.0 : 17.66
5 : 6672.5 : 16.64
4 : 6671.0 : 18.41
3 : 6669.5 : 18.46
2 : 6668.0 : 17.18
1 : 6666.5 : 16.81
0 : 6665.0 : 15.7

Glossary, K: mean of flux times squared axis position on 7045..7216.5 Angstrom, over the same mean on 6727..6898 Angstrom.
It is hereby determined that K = 1.37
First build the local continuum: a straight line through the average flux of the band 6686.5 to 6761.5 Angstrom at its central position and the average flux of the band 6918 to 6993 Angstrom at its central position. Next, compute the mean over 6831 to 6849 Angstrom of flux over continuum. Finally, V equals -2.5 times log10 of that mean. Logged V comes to 0.24 mag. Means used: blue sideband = 15.2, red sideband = 18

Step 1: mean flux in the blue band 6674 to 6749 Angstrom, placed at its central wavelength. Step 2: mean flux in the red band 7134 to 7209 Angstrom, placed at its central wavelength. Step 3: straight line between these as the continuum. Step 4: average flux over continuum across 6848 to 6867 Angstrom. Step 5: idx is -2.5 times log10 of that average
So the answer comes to 0.16 mag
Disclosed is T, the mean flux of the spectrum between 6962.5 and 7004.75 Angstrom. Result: 18.7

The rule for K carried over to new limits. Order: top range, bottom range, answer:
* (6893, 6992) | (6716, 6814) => 1.26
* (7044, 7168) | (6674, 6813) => 1.32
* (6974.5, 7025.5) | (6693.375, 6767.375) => 1.40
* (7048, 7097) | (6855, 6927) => 1.37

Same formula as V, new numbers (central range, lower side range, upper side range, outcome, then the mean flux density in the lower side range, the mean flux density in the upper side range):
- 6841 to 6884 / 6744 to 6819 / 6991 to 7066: 0.18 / 14.4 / 20.2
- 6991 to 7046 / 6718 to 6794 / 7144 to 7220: -0.23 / 14.5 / 17.6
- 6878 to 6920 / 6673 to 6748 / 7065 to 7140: 0.12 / 15.6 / 17.6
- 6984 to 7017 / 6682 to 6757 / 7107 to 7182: -0.19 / 15.3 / 16.9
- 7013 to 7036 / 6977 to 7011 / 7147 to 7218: -0.10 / 18.8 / 17.7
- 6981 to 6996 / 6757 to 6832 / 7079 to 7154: -0.17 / 14.3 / 16.9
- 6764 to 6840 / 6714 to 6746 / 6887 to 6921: 0.04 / 14.6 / 15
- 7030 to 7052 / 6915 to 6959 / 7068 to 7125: -0.21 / 17.3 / 18.3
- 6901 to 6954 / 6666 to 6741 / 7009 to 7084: 0.14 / 15.8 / 20.5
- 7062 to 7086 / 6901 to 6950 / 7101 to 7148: -0.18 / 16.5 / 16.6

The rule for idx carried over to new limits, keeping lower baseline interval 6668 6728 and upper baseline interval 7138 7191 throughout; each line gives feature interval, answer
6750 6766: 0.10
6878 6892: 0.15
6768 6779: 0.10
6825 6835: 0.18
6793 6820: 0.16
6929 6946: -0.05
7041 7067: -0.22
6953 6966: -0.10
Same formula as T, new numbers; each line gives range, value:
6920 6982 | 18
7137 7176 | 16.9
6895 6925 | 15.3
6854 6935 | 14.9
